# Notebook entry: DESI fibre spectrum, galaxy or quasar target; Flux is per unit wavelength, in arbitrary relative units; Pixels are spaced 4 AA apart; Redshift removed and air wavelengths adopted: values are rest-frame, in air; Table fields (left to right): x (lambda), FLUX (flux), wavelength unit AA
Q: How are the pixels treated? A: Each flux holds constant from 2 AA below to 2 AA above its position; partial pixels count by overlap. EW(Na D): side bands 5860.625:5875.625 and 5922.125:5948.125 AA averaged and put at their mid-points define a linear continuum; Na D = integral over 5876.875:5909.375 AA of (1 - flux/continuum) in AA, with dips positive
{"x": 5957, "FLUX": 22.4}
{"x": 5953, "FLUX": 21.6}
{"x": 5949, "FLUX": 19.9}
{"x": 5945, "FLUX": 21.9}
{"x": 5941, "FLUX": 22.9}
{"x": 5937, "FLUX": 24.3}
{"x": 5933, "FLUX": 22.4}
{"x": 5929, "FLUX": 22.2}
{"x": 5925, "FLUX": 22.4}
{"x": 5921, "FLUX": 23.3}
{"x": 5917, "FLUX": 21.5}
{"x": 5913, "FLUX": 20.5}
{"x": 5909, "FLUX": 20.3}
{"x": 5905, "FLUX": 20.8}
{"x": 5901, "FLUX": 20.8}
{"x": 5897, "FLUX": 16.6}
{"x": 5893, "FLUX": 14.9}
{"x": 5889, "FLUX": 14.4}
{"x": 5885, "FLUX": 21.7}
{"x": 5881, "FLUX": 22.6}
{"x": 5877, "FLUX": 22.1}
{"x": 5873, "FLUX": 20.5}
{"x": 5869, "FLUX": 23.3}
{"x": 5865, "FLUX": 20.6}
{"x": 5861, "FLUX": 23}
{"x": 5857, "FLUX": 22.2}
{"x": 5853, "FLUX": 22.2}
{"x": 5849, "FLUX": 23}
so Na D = 4.27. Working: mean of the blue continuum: 21.7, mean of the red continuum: 22.6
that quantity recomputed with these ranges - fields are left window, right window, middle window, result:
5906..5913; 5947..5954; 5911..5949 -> -3.2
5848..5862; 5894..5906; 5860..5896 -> 1.0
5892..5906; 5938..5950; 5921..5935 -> -1.2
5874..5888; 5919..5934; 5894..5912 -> 2.1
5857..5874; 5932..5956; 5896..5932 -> 1.6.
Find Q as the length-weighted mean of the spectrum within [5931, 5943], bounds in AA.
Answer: 23.2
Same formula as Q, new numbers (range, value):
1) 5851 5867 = 22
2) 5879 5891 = 19.6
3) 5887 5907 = 17.5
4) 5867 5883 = 22.1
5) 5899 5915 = 20.6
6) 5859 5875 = 21.9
